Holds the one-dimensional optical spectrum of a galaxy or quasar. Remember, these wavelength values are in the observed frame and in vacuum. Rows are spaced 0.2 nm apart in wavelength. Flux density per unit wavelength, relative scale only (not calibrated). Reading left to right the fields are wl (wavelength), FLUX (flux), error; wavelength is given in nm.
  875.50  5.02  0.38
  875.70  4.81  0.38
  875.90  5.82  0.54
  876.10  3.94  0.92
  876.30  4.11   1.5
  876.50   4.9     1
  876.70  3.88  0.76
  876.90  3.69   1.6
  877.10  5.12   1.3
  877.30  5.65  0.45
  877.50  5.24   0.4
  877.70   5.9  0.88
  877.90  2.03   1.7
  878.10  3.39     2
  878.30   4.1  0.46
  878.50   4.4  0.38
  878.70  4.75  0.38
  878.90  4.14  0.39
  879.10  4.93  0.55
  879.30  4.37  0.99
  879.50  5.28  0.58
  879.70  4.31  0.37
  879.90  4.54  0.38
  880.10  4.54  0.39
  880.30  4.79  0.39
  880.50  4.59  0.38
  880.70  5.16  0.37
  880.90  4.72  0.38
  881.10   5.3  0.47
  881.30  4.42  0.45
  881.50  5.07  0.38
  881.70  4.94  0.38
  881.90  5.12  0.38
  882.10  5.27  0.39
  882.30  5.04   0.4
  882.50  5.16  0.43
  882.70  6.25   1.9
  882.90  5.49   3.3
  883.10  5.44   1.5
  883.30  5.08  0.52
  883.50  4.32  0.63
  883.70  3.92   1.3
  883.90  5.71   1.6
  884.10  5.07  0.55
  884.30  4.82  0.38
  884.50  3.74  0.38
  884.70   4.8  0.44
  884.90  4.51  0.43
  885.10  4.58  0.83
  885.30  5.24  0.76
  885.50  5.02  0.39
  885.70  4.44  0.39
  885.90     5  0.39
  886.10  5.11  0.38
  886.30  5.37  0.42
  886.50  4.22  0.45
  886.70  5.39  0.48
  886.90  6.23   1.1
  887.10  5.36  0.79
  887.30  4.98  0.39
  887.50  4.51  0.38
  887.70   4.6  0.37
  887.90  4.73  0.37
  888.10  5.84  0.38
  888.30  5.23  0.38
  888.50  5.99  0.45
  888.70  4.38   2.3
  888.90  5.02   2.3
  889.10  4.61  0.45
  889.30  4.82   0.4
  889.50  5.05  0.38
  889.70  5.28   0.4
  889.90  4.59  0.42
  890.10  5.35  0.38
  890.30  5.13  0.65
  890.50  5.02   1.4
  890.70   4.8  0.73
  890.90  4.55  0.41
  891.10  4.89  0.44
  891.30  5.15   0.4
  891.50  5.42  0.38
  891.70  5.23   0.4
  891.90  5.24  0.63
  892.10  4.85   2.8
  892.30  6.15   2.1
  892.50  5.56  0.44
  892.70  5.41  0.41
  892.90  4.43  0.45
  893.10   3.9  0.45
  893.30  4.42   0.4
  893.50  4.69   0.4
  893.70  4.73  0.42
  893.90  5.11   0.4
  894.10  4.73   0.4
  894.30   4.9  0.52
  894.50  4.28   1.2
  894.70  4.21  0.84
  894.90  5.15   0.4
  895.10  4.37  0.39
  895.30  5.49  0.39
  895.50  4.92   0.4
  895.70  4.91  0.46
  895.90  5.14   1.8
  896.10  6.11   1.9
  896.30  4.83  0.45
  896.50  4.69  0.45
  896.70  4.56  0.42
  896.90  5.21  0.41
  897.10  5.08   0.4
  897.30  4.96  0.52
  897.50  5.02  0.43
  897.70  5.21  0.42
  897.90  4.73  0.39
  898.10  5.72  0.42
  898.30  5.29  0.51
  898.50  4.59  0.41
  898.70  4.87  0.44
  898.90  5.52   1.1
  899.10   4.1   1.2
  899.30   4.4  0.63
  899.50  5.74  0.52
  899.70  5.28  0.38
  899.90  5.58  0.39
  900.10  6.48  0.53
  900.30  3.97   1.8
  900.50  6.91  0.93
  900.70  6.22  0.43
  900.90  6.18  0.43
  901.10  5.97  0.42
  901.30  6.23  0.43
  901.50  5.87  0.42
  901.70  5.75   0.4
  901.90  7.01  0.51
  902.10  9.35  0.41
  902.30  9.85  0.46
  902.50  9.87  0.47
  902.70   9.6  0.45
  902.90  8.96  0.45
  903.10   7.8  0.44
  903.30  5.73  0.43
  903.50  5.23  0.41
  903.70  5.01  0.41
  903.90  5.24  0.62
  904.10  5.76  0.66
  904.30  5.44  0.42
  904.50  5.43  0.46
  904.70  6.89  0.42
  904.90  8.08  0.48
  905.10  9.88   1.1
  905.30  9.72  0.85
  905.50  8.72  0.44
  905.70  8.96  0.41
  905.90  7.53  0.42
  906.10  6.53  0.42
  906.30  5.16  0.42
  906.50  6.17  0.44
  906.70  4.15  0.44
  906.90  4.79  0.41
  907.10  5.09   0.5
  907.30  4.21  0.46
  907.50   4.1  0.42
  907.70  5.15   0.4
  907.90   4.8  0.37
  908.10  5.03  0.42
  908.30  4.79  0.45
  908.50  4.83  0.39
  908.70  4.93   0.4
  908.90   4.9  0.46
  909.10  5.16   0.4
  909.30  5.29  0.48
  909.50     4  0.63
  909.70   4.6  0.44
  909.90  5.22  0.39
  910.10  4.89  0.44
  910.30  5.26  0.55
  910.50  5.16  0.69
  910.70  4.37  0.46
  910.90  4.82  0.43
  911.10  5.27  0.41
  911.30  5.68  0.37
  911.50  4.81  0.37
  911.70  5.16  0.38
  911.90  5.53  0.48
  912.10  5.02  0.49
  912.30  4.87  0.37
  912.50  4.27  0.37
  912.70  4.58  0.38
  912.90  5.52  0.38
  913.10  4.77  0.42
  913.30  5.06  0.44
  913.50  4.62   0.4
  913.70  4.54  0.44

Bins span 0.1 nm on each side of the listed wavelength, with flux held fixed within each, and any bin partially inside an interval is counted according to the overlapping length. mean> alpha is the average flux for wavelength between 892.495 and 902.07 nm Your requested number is 5.2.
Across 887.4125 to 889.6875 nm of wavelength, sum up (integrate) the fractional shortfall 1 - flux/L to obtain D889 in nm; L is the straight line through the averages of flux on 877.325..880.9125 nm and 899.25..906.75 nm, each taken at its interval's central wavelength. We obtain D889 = 0.179 nm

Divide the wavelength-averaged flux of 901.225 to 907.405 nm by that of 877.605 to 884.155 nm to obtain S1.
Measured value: 1.45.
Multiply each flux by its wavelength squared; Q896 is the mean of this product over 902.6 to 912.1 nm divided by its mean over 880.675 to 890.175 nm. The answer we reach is 1.2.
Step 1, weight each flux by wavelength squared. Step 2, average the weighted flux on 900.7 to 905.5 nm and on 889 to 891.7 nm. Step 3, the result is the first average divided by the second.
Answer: 1.5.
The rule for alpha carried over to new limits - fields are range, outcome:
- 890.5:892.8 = 5.2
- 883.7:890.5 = 4.98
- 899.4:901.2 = 5.81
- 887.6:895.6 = 4.96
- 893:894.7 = 4.57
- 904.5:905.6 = 8.36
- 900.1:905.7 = 7.09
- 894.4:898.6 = 4.97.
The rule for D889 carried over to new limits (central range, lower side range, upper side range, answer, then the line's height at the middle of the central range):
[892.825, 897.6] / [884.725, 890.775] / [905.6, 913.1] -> 0.217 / 5.06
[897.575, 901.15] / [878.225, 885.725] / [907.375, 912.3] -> -0.338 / 4.9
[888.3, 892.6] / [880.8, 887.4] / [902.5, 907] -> 0.378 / 5.59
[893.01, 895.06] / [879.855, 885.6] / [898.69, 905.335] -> 0.447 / 5.89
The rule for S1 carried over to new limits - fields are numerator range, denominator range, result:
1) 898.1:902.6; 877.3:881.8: 1.33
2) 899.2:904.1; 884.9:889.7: 1.31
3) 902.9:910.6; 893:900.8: 1.16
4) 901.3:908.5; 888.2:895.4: 1.33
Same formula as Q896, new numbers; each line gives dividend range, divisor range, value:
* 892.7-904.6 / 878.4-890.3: 1.17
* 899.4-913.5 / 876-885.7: 1.32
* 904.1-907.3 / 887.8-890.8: 1.38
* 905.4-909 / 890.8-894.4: 1.15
